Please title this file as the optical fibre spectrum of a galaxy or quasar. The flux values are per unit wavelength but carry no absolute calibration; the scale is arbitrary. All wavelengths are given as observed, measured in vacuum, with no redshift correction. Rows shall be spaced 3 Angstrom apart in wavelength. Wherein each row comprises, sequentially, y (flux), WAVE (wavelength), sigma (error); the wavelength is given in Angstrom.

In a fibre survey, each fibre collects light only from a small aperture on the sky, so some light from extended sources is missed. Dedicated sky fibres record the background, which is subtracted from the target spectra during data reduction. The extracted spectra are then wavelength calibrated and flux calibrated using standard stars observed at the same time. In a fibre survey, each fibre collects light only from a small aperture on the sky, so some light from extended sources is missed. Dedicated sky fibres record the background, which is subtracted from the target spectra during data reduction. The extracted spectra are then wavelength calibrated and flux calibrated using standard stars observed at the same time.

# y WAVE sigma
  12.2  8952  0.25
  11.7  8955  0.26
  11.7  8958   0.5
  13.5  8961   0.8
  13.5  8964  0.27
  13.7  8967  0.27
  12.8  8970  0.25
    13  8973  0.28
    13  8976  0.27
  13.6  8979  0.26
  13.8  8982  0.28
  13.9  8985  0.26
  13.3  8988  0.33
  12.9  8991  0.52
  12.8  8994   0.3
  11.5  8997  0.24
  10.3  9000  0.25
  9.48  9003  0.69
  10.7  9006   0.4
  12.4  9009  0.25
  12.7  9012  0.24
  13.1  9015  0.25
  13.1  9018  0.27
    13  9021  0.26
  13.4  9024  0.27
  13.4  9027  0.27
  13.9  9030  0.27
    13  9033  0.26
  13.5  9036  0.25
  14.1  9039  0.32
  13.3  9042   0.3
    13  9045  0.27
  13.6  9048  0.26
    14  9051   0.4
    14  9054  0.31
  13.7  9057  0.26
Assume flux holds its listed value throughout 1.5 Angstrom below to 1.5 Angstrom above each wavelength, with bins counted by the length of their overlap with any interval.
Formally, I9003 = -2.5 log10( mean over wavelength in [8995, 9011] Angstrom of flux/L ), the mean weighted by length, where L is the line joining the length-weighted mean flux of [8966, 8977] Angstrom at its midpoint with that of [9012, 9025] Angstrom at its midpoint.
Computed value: 0.19 mag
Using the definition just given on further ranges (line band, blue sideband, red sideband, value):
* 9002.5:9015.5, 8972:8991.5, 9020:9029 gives 0.139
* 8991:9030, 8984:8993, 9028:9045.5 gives 0.097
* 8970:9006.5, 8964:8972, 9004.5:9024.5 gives 0.049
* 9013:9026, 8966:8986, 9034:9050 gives 0.026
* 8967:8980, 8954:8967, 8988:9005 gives -0.071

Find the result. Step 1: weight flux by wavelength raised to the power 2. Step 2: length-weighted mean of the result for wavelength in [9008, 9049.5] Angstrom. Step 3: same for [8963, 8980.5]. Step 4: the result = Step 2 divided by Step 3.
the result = 1.01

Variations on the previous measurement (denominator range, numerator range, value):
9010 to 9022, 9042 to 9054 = 1.05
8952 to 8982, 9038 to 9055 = 1.07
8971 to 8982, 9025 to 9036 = 1.03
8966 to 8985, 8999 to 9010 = 0.80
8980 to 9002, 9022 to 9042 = 1.08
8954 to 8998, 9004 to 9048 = 1.01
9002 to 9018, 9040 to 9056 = 1.15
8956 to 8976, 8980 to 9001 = 0.98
